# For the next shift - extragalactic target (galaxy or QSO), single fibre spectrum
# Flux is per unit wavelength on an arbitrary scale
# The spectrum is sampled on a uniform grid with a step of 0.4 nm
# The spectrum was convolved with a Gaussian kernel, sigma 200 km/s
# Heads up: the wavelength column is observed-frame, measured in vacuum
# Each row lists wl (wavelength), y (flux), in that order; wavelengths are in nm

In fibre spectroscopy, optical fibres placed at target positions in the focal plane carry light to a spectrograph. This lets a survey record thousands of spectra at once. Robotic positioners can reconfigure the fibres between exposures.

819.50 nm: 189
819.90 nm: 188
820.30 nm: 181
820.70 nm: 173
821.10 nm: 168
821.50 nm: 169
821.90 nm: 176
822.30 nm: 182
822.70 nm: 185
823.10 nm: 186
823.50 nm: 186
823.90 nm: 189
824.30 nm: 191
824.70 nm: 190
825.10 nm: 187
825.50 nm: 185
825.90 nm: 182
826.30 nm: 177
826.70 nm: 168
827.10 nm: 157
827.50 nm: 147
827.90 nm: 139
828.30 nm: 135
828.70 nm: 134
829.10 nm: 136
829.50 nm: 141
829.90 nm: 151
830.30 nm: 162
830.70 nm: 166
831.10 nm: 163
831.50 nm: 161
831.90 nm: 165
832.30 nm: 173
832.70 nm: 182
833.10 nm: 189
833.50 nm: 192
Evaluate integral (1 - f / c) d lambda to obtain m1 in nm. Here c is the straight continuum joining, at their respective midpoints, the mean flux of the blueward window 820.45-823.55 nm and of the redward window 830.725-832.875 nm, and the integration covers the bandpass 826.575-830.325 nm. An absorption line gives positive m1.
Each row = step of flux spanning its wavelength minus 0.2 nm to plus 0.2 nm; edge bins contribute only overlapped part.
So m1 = 0.56 nm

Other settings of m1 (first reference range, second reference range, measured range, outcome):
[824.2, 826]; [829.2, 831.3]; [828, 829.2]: 0.220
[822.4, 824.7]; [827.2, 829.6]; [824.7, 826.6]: -0.184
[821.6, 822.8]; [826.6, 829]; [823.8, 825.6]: -0.266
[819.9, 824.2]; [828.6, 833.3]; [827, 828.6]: 0.235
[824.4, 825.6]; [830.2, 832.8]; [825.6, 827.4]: 0.125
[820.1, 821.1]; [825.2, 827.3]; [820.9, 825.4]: -0.202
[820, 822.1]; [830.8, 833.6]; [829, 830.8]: 0.236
